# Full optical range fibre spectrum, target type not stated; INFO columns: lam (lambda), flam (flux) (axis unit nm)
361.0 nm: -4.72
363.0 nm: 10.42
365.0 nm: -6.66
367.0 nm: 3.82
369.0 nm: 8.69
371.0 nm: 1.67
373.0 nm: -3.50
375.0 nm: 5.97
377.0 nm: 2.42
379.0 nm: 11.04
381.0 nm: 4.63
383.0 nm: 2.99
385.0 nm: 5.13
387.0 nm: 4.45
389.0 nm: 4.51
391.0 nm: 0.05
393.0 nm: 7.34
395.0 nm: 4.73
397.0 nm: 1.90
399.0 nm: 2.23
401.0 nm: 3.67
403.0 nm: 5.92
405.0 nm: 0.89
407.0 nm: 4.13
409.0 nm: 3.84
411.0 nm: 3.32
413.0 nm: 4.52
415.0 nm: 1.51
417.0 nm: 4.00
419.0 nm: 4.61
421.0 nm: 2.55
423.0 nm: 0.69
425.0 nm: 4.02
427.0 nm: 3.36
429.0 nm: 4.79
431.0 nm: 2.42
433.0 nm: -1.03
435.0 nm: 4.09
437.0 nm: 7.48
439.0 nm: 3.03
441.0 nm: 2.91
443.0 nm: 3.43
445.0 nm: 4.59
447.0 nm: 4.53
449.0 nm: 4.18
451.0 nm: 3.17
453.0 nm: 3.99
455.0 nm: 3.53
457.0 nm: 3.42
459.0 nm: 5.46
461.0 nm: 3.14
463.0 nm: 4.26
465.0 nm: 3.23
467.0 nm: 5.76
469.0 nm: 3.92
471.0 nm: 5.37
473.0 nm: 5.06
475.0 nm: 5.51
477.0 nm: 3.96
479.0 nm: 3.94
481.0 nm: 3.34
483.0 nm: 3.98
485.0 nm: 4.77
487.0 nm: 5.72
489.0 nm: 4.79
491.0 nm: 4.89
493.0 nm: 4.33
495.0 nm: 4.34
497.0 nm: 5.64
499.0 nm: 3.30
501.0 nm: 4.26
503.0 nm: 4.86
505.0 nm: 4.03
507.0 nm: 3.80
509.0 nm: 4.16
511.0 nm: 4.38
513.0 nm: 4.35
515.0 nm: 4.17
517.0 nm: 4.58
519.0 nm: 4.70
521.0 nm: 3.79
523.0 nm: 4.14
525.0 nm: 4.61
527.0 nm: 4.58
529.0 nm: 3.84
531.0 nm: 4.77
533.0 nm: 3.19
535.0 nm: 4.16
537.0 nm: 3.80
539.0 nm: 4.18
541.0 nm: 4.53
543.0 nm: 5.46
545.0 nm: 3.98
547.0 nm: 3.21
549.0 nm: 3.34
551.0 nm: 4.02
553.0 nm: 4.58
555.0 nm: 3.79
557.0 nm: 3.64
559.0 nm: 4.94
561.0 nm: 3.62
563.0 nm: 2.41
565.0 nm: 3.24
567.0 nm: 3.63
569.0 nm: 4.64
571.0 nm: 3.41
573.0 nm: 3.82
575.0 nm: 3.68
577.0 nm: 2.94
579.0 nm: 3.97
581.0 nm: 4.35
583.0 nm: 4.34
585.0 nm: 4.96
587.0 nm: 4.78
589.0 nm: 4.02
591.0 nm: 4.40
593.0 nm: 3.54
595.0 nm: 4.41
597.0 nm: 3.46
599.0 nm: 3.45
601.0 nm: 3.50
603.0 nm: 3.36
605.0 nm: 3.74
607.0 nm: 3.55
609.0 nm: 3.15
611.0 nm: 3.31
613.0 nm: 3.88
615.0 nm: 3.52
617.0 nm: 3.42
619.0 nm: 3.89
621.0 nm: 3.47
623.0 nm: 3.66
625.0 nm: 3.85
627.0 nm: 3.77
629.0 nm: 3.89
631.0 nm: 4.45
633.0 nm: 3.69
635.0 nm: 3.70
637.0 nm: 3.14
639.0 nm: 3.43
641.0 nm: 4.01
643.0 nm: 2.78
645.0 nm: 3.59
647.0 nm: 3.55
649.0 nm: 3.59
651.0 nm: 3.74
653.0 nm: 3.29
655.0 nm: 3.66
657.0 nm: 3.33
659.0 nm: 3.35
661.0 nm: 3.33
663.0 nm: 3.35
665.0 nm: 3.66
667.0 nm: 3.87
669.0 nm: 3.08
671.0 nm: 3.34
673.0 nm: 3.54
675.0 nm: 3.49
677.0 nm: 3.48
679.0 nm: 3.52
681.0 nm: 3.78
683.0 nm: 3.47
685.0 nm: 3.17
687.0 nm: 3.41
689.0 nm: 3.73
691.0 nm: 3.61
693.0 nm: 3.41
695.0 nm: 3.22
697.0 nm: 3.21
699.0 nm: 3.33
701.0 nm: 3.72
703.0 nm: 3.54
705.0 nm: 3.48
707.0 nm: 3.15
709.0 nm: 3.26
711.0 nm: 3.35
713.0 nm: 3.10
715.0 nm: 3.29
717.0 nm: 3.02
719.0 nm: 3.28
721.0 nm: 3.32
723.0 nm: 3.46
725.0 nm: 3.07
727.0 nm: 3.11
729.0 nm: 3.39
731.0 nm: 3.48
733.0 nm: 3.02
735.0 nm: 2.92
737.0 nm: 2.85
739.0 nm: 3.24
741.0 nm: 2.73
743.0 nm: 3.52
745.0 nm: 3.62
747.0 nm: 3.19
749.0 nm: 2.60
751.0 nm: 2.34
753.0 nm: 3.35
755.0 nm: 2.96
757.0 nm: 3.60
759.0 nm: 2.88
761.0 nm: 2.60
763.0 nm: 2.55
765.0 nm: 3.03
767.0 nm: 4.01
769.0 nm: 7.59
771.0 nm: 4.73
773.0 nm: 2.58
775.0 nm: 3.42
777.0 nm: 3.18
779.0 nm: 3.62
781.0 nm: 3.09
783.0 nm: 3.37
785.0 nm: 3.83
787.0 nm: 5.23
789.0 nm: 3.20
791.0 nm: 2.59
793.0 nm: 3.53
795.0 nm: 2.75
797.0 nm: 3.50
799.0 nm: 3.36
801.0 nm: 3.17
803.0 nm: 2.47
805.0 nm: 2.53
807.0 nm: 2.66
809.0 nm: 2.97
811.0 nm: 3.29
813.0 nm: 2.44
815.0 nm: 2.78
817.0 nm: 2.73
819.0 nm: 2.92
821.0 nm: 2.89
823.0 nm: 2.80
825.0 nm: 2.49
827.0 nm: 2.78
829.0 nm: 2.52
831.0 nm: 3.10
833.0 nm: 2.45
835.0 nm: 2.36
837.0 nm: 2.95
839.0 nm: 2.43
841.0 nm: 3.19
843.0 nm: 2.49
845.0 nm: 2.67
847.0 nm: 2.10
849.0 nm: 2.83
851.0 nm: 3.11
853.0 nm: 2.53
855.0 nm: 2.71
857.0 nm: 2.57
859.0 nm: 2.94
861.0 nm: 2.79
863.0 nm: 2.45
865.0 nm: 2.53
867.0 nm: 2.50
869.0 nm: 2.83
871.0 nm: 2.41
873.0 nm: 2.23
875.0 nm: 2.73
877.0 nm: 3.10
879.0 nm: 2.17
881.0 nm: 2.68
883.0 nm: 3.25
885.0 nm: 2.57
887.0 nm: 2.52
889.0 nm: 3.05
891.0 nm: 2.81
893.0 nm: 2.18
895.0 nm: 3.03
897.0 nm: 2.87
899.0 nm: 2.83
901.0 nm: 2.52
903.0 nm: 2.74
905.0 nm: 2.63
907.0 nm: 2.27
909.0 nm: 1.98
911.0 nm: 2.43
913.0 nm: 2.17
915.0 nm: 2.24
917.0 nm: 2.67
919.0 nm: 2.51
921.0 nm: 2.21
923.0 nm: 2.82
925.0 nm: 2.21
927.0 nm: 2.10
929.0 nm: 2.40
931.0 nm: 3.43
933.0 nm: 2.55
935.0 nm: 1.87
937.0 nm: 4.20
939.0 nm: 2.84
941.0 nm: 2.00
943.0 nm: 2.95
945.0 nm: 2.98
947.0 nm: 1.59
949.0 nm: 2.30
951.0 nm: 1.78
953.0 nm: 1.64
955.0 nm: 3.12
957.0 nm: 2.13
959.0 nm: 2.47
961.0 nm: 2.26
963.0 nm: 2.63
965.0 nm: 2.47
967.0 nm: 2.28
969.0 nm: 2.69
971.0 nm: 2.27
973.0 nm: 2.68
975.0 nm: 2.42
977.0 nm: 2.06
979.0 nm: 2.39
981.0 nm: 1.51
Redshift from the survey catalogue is 0.17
